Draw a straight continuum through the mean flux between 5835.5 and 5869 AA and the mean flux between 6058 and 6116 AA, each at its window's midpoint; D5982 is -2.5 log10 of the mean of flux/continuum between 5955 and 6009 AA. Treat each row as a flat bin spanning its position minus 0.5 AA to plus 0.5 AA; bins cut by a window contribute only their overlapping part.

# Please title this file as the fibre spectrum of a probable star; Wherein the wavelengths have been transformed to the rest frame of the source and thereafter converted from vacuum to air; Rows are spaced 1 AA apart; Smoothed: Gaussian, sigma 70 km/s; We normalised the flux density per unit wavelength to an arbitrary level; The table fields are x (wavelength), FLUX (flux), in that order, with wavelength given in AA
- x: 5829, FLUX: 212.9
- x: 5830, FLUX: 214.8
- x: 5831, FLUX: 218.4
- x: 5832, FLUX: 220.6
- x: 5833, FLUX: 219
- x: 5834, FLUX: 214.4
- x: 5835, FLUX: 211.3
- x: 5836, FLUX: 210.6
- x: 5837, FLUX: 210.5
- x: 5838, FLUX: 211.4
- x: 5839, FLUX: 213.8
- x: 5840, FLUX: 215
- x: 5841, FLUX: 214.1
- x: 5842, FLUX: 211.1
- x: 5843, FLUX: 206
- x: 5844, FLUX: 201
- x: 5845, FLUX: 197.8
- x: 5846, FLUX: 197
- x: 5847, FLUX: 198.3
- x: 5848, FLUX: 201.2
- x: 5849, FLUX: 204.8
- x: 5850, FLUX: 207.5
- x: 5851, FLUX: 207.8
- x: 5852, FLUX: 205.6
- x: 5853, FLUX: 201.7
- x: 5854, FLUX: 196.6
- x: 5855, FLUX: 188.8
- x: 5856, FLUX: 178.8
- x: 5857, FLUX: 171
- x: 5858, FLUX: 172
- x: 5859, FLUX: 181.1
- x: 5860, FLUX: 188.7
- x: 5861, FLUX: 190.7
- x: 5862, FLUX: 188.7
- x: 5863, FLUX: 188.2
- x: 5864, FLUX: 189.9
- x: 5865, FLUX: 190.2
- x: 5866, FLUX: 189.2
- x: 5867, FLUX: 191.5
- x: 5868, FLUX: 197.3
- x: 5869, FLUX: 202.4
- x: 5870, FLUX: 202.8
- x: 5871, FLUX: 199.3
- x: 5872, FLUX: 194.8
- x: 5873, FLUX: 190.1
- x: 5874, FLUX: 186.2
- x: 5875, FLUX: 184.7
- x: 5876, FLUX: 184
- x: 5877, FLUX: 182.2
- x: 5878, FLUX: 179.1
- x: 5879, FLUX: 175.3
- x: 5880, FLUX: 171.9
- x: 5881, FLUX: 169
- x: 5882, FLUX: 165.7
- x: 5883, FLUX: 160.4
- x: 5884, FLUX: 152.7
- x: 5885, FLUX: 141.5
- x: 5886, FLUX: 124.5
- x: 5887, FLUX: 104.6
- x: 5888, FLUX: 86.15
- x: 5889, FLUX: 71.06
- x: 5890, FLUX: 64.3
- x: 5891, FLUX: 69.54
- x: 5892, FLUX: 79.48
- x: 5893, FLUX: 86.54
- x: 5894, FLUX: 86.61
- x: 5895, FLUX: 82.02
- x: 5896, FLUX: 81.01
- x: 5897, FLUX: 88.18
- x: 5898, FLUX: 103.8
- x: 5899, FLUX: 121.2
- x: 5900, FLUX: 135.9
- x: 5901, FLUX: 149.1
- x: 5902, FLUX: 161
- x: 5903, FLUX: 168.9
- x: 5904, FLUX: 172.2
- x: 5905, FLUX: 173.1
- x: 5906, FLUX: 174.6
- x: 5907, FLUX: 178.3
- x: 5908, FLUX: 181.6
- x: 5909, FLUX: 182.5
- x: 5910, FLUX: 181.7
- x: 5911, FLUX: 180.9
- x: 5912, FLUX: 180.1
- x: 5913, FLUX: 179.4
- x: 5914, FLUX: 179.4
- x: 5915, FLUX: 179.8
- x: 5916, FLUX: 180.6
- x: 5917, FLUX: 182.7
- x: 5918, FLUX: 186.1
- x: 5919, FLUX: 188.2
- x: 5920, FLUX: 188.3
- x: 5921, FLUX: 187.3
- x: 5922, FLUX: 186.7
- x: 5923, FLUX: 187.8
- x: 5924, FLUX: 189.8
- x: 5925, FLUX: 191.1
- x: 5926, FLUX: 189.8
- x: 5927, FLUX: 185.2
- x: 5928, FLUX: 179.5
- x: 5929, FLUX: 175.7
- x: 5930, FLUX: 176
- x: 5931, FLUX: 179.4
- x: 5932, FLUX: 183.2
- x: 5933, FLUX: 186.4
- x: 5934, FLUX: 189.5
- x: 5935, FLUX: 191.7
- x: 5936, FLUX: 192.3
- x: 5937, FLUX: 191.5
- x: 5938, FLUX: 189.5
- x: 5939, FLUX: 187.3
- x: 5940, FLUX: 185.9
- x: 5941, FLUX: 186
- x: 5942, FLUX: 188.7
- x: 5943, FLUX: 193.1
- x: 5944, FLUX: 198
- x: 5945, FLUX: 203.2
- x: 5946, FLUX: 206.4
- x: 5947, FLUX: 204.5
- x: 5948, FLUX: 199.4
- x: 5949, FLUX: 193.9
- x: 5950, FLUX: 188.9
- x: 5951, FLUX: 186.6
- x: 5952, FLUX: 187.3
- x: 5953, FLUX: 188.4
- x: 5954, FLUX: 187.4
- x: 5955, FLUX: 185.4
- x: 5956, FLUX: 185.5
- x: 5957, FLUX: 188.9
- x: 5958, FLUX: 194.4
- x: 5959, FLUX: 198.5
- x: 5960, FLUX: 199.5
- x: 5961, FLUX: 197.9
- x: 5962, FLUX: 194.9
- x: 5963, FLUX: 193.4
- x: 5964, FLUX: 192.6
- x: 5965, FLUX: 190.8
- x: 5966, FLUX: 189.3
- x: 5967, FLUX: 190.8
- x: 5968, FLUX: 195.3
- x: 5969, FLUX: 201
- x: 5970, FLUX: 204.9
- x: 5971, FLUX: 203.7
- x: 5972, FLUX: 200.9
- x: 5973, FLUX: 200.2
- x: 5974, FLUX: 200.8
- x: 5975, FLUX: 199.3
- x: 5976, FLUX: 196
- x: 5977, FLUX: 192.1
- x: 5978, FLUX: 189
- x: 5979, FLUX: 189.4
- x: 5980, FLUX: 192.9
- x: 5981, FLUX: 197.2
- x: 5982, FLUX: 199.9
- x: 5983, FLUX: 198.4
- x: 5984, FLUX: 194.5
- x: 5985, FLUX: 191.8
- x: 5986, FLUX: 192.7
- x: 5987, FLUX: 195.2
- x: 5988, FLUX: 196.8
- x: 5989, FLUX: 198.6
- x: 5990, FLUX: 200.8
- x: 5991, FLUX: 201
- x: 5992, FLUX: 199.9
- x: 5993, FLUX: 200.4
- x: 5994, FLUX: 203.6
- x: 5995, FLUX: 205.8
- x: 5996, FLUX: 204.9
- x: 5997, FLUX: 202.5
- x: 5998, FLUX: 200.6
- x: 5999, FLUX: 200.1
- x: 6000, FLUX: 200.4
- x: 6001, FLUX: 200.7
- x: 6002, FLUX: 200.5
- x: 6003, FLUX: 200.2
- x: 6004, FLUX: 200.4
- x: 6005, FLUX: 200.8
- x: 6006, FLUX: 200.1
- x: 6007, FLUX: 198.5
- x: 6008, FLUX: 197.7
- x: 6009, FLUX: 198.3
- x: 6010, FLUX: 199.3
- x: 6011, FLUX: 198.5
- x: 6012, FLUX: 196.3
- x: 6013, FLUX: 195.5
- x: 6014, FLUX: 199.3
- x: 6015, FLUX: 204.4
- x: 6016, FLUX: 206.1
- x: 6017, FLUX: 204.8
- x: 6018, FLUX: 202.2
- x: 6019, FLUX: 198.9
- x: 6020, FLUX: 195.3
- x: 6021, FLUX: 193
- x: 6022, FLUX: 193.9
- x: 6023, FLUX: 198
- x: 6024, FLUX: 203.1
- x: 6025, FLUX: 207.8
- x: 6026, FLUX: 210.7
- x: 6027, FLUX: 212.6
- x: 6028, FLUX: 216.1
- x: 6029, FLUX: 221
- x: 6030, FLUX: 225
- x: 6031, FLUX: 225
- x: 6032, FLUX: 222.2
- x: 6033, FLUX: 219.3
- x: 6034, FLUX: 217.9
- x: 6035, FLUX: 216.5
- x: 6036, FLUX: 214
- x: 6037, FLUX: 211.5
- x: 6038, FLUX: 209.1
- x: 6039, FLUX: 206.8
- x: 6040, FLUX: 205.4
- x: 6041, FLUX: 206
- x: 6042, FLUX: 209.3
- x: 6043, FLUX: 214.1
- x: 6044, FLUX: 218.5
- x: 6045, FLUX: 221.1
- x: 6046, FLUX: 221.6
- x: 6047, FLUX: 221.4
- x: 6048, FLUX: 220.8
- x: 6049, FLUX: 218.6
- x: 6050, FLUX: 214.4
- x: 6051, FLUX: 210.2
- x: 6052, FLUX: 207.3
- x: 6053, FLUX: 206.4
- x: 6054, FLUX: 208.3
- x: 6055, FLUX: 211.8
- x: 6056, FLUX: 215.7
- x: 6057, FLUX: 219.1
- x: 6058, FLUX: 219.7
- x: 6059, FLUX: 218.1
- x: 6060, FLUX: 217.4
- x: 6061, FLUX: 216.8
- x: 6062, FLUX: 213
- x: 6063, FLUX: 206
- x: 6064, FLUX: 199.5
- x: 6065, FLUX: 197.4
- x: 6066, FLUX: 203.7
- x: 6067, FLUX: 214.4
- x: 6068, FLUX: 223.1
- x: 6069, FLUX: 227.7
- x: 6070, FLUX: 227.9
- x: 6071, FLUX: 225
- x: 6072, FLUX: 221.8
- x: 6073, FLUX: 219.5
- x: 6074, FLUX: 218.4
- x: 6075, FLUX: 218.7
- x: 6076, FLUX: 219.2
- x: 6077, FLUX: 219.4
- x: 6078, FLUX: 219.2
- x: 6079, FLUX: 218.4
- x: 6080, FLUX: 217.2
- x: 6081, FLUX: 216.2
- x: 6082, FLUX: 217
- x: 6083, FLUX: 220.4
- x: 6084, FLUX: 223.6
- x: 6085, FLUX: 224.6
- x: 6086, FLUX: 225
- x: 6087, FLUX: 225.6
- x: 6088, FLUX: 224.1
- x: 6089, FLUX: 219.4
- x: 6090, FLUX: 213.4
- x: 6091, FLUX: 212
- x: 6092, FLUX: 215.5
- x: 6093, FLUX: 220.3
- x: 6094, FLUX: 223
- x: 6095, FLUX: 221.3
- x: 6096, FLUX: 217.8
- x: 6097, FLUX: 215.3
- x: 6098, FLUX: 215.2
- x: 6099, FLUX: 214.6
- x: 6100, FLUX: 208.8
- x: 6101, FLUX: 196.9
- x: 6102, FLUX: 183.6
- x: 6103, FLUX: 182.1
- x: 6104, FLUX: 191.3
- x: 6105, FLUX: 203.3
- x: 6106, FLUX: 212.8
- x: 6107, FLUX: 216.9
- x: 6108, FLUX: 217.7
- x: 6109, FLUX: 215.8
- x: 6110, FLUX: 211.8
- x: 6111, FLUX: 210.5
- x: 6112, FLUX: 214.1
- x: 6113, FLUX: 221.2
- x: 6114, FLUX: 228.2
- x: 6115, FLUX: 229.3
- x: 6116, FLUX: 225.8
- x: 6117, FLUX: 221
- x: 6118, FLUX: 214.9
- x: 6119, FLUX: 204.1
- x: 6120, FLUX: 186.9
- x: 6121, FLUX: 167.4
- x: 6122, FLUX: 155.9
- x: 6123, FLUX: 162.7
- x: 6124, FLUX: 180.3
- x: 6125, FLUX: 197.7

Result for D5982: 0.05 mag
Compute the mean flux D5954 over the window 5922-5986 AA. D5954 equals 192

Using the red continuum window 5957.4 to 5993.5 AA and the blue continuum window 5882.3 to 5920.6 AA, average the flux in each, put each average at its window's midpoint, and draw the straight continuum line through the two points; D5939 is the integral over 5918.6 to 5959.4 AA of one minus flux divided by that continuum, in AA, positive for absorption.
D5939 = -4.8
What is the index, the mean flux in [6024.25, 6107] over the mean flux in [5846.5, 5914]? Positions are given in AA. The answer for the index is 1.3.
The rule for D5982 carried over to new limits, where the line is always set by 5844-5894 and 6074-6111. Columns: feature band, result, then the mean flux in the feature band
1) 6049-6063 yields -0.03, 214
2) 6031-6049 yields -0.06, 215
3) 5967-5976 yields -0.05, 200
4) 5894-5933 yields 0.08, 167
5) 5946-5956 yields -0.03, 192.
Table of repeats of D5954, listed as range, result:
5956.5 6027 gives 198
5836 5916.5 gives 169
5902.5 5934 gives 182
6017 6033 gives 209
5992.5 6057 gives 207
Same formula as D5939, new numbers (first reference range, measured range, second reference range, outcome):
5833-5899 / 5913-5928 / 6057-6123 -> -0.4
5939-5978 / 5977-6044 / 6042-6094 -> 0.6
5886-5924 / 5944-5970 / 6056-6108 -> -4.4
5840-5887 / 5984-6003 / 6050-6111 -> 0.3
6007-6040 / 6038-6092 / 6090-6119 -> -1.6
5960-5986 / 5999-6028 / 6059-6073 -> 0.5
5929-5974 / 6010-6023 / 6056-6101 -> 0.4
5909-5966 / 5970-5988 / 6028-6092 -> 0.2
